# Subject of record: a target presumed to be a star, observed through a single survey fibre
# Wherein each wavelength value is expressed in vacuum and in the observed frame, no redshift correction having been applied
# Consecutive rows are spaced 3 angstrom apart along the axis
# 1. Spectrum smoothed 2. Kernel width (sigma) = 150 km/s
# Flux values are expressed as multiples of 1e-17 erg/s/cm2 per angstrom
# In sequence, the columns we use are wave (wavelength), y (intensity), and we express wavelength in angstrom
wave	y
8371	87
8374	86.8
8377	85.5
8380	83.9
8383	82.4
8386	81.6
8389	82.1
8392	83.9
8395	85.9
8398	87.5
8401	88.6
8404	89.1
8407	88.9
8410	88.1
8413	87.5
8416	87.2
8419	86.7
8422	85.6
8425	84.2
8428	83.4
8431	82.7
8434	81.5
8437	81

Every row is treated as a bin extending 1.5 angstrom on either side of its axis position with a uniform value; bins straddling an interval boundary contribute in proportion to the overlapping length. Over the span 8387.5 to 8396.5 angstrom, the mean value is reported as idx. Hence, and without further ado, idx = 84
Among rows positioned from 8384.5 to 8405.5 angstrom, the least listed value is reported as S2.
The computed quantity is 81.6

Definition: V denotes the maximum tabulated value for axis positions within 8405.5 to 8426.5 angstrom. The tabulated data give 88.9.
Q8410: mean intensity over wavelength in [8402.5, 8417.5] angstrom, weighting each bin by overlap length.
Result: 88.2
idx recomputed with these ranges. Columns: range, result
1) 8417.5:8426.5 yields 85.5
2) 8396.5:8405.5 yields 88.4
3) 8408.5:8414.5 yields 87.8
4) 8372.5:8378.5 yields 86.1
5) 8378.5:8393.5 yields 82.8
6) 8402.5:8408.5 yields 89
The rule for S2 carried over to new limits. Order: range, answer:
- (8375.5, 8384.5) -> 82.4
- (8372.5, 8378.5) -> 85.5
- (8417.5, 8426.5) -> 84.2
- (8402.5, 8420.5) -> 86.7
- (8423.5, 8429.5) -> 83.4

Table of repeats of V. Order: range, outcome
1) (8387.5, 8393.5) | 83.9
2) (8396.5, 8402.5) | 88.6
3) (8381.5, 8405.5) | 89.1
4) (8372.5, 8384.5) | 86.8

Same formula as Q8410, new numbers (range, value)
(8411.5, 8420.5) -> 87.1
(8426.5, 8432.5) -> 83.1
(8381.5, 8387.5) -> 82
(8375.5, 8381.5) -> 84.7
